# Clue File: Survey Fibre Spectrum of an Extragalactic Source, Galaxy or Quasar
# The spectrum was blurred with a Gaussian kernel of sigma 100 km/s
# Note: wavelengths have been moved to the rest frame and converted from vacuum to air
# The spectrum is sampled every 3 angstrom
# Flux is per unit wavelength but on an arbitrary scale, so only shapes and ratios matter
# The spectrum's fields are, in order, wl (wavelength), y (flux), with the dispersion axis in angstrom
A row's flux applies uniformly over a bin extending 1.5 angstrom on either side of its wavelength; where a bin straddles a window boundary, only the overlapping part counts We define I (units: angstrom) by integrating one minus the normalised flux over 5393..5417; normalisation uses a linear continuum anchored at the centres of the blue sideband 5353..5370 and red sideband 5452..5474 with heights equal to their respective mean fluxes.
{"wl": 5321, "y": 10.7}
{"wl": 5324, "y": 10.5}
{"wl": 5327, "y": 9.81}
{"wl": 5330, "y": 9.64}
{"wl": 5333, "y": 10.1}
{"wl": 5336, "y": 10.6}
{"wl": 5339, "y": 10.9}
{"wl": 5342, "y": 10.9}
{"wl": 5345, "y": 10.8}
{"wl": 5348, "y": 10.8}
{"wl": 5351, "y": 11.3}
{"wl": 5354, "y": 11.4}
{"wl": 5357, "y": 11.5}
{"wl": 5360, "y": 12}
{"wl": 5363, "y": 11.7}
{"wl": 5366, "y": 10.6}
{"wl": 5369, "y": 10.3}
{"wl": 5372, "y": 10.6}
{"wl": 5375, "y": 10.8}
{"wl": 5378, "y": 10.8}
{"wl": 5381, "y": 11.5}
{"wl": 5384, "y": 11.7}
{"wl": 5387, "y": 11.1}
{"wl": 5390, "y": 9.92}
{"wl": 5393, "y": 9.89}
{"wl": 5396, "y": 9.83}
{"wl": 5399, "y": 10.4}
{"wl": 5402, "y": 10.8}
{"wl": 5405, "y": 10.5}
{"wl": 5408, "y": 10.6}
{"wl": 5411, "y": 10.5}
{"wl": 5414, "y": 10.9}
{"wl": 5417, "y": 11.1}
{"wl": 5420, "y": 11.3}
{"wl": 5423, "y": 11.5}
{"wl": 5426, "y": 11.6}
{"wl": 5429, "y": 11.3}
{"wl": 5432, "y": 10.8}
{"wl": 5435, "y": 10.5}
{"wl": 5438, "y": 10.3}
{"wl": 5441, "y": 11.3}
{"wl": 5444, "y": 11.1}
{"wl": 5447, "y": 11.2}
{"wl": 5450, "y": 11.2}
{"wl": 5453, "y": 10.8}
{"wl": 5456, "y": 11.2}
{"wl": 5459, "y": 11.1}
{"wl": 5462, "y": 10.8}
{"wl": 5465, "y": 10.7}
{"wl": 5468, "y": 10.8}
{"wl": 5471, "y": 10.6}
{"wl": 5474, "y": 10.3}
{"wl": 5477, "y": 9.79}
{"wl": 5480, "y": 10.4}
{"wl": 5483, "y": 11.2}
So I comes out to 1.2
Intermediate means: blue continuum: 11.3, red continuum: 10.8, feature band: 10.5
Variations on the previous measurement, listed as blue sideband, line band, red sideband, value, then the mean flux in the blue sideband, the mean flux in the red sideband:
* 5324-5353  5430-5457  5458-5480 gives -1.0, 10.6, 10.6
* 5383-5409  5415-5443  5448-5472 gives -0.9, 10.5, 10.9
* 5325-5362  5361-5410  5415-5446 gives 1.1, 10.8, 11.1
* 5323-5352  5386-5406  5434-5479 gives 0.6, 10.5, 10.8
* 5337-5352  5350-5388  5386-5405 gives -2.0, 10.9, 10.3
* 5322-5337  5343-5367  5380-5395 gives -2.0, 10.1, 10.8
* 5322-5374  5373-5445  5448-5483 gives -0.5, 10.8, 10.7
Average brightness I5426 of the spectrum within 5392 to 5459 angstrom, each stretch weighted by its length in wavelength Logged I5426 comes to 10.9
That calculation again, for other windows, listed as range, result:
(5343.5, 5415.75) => 10.8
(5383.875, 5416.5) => 10.5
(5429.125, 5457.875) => 11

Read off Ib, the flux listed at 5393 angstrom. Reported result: 9.89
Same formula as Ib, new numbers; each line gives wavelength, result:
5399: 10.4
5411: 10.5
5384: 11.7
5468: 10.8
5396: 9.83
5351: 11.3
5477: 9.79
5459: 11.1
